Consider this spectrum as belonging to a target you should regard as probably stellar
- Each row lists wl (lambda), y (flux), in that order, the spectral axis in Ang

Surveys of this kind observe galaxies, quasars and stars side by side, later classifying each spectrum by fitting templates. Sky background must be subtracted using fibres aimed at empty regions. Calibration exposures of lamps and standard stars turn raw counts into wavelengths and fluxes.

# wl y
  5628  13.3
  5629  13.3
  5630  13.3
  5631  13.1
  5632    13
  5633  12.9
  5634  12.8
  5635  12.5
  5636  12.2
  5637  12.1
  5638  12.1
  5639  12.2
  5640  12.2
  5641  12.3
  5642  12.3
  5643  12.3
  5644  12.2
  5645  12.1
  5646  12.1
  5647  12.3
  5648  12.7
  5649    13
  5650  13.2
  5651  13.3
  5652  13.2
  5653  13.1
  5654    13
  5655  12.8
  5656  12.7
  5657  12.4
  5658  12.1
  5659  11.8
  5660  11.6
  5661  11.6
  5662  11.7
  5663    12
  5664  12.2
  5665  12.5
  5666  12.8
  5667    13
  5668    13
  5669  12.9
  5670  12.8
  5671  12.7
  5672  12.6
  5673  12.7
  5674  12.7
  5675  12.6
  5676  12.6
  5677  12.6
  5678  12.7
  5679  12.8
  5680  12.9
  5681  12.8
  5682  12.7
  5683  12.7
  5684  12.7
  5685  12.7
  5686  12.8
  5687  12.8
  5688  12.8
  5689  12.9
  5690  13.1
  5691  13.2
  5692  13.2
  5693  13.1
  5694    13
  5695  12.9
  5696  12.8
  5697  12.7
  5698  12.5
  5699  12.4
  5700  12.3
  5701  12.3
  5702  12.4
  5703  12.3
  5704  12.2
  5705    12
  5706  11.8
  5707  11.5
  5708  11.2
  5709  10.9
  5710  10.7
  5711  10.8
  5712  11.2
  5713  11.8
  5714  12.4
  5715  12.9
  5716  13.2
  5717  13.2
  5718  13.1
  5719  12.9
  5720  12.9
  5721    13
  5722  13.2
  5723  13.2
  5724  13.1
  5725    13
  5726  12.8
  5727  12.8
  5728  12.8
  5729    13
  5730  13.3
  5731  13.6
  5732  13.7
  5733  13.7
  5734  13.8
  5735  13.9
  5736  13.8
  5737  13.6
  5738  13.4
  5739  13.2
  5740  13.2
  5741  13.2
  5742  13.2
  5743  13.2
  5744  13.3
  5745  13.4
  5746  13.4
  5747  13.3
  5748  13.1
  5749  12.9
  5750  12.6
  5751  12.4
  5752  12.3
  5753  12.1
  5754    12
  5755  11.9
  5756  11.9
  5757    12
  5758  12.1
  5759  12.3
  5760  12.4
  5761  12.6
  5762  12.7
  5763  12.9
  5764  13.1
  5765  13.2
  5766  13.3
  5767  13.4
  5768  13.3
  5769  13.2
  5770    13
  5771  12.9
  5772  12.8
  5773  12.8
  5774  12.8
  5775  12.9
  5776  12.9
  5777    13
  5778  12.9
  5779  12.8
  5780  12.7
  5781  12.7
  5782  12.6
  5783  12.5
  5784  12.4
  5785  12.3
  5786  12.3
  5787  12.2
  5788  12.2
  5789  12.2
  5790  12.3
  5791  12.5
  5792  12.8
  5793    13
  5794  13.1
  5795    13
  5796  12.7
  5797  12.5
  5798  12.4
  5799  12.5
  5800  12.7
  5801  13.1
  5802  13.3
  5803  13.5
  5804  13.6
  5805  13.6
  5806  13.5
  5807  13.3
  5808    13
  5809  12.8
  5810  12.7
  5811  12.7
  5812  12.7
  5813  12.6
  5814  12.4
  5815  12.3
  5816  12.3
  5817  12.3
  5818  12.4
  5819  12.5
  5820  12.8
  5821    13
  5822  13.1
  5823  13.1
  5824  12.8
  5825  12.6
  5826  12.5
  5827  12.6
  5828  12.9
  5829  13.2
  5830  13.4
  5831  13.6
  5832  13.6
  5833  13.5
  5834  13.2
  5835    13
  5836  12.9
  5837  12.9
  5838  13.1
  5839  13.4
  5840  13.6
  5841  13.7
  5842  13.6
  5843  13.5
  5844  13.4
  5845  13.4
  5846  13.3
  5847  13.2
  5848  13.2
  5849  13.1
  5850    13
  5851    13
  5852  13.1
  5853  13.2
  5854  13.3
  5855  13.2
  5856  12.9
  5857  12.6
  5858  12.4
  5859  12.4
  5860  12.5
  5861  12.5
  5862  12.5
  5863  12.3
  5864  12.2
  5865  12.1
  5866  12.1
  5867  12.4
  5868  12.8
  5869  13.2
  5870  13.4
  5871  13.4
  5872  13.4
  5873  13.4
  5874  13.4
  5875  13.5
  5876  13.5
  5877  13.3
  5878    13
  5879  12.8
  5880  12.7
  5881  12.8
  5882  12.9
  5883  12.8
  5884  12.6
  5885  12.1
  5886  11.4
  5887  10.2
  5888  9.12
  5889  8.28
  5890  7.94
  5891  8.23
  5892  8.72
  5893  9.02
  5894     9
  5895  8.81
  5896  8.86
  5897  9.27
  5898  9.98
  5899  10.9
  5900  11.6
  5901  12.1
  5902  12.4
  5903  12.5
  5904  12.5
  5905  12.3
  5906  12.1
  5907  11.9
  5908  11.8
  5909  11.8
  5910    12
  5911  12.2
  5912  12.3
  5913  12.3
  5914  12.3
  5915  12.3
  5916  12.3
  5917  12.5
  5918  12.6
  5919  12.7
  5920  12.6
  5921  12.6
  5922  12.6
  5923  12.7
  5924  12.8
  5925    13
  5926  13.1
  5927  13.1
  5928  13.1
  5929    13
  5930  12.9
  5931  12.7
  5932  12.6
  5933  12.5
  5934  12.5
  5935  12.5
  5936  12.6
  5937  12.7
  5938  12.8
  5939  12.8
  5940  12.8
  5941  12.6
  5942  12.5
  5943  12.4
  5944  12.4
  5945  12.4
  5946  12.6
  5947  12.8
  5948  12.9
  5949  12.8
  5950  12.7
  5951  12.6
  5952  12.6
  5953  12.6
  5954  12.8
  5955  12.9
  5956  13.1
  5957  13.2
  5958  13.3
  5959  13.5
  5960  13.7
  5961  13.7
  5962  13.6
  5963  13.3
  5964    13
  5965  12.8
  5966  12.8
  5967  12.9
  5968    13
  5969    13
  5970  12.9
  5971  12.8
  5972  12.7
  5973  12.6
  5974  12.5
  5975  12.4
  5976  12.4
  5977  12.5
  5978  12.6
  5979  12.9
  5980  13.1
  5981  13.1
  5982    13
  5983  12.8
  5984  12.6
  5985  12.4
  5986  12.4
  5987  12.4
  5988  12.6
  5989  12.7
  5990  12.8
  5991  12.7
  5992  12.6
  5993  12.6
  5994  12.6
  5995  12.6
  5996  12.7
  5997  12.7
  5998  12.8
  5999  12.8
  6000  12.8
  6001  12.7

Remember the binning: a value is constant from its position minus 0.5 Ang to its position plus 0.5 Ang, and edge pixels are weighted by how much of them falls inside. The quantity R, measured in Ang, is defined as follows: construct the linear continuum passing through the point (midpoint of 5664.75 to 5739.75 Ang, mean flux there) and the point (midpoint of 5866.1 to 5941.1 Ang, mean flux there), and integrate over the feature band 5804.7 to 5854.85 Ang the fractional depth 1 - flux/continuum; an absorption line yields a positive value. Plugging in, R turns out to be -3.1 Ang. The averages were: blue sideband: 12.7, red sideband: 12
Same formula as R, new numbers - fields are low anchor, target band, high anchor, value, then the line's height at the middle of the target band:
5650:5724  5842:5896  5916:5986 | 2.3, 12.7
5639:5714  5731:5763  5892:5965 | -1.3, 12.4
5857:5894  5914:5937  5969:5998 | -0.8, 12.3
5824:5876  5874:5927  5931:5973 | 5.2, 12.9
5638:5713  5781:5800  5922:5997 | 0.1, 12.6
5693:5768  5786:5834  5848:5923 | -1.9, 12.4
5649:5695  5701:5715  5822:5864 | 1.2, 12.8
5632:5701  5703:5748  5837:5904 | -1.2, 12.5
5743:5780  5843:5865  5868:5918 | -1.6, 12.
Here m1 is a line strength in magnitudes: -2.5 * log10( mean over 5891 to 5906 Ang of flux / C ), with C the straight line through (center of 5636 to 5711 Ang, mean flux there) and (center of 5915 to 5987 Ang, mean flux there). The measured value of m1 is 0.20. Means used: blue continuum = 12.5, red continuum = 12.8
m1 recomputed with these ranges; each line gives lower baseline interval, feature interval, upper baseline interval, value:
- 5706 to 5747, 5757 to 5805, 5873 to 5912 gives -0.04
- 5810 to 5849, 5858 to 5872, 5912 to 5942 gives 0.02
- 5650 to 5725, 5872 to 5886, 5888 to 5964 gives -0.07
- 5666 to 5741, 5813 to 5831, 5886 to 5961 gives -0.03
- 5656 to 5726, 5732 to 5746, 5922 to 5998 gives -0.08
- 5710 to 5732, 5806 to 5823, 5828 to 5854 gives 0.04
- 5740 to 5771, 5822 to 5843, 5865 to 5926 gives -0.08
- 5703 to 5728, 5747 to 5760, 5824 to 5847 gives 0.02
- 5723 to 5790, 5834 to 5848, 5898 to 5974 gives -0.04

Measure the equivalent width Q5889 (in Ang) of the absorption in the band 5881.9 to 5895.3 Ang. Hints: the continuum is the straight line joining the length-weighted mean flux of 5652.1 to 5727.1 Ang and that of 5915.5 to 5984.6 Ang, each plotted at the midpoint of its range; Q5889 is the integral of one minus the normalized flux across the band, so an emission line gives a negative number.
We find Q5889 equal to 2.9 Ang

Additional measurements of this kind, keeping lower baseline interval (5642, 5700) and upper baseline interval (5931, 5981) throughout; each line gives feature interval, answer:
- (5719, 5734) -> -0.6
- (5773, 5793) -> 0.2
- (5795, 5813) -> -0.3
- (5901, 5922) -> 0.8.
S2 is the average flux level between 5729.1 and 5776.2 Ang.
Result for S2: 13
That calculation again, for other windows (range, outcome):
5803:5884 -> 13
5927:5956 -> 12.7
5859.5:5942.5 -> 12.1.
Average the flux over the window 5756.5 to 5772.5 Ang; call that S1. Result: 12.8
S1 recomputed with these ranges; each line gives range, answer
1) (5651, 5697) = 12.7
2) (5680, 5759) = 12.7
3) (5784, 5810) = 12.8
